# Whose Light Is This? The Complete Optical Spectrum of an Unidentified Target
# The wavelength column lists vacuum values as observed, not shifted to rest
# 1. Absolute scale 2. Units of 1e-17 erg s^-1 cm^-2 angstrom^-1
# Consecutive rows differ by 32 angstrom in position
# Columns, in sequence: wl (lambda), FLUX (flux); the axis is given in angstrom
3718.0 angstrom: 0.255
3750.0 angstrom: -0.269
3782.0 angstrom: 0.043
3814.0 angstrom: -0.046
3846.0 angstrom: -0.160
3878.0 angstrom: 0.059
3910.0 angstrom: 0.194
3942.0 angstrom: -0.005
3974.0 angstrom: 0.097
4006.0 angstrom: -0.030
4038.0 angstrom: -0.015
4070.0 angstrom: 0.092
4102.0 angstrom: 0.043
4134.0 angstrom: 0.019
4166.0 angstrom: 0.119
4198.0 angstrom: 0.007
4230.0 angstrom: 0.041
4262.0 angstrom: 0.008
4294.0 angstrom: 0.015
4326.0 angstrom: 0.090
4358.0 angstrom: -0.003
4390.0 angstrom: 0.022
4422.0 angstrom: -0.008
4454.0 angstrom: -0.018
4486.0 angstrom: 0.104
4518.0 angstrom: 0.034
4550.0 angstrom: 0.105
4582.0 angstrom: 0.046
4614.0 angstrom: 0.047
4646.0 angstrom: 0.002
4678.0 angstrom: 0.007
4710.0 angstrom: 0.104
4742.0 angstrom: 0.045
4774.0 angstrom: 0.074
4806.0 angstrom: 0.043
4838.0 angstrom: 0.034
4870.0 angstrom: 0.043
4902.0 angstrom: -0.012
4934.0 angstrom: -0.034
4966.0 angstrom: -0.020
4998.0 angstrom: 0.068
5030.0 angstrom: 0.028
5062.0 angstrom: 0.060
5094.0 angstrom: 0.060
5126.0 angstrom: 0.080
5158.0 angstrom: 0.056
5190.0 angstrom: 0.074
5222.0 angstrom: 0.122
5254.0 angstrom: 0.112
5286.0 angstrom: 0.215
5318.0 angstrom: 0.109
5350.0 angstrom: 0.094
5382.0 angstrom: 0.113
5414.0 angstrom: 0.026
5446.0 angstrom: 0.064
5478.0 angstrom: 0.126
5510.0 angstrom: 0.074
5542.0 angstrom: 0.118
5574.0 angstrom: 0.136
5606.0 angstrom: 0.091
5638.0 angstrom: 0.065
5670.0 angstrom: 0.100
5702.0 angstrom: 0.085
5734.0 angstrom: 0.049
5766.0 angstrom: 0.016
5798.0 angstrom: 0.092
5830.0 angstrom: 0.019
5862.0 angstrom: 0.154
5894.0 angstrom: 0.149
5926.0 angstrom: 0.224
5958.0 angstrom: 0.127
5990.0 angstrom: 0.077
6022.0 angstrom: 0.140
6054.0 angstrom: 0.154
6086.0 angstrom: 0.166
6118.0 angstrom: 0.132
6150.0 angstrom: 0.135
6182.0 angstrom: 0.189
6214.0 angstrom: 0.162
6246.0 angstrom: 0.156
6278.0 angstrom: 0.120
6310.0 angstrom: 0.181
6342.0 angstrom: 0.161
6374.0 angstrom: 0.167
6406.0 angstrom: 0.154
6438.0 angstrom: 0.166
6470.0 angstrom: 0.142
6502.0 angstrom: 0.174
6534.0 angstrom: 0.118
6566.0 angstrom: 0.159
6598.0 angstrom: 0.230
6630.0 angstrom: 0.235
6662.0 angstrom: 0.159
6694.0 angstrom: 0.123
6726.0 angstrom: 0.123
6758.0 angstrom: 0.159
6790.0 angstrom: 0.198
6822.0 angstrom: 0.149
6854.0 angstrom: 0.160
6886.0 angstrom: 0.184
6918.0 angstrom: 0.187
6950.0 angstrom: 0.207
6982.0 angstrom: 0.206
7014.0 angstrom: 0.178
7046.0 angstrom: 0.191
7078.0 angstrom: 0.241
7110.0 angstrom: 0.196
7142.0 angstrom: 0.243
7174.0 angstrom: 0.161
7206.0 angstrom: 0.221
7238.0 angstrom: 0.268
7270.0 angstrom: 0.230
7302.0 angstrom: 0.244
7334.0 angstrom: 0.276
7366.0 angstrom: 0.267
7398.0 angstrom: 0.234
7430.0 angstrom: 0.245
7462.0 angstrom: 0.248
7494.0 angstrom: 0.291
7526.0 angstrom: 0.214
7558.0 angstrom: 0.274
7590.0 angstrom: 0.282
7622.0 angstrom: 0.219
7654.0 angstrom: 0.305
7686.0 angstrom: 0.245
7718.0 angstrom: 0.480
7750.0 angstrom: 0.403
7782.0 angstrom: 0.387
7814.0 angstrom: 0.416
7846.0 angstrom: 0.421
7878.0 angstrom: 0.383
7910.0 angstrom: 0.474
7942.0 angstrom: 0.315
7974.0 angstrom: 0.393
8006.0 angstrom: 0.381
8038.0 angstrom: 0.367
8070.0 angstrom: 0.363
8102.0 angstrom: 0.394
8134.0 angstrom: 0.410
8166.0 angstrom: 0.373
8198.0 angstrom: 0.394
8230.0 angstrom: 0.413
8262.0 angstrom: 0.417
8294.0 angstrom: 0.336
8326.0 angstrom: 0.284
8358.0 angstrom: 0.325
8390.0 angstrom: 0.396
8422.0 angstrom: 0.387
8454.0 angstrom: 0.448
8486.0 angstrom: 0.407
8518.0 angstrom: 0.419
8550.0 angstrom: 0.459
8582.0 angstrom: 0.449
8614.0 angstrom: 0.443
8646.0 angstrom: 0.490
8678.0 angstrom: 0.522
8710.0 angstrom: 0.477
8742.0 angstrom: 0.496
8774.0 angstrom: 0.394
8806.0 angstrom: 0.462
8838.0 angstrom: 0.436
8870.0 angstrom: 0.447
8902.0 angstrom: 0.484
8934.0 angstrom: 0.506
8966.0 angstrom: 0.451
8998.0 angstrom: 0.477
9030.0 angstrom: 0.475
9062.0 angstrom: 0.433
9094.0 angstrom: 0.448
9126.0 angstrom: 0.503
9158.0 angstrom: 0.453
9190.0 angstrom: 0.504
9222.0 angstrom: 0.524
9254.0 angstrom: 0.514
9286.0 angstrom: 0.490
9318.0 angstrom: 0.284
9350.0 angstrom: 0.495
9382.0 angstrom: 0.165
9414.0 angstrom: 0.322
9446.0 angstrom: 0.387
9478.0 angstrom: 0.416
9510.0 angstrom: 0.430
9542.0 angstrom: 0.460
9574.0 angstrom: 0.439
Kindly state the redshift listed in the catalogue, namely 0.93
